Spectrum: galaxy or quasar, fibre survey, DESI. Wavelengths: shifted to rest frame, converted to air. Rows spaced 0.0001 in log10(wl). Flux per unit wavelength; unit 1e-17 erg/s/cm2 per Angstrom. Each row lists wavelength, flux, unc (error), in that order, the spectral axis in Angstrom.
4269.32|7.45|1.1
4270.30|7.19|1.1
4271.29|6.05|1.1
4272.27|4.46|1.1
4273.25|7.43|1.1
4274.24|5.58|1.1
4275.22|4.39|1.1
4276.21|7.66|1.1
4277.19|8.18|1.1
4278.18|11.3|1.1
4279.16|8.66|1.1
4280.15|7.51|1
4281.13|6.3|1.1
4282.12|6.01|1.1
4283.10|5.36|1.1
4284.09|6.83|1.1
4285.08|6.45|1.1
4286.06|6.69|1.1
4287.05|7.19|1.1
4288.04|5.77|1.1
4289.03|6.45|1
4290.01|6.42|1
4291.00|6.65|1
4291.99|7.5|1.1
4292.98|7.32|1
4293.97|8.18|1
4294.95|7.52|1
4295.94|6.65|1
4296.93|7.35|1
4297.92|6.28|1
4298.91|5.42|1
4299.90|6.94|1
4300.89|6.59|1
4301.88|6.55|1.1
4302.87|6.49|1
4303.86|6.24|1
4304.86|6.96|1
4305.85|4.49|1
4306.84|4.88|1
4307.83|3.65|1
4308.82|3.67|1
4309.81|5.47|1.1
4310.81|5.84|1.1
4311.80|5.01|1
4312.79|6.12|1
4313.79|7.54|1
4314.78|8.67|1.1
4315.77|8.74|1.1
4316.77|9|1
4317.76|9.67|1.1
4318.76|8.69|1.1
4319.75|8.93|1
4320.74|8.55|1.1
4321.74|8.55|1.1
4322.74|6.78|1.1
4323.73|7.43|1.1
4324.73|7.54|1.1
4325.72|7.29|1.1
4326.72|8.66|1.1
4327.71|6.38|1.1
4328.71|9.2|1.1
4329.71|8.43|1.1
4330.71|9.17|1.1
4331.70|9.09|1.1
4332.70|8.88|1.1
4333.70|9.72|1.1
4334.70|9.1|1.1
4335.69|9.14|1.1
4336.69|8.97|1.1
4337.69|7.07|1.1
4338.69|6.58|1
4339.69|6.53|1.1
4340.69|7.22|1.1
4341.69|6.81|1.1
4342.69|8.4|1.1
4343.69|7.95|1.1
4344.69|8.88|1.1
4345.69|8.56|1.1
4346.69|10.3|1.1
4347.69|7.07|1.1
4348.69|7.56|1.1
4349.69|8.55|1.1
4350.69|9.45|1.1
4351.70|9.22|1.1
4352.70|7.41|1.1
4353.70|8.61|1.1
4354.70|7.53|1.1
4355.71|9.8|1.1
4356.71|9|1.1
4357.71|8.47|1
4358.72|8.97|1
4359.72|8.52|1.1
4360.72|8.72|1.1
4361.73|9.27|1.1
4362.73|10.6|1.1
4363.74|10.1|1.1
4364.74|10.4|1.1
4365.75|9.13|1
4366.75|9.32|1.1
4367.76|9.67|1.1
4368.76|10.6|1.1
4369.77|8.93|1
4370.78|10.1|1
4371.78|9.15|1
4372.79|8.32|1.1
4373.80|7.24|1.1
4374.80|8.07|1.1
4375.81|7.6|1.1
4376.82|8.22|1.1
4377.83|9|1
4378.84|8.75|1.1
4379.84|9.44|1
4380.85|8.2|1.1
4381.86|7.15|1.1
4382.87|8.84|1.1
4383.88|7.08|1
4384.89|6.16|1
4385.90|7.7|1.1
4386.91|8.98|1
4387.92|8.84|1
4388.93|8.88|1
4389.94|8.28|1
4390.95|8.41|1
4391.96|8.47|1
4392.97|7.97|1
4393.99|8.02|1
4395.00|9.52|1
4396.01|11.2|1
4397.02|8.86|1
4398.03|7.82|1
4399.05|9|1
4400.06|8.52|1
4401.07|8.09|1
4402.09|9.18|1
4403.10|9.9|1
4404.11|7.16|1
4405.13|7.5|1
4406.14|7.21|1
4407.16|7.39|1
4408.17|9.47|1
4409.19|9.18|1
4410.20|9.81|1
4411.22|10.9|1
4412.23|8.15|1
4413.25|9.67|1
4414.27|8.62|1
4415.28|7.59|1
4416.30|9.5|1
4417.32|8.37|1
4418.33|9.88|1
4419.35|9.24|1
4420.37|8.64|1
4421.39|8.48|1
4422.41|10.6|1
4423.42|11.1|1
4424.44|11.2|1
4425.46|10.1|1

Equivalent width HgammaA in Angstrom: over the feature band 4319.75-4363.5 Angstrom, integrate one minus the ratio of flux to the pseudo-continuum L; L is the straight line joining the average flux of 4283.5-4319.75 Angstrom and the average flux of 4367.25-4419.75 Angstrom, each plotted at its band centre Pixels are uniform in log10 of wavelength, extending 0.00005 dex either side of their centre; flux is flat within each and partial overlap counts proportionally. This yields -4.90 Angstrom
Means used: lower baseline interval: 6.69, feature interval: 8.39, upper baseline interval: 8.65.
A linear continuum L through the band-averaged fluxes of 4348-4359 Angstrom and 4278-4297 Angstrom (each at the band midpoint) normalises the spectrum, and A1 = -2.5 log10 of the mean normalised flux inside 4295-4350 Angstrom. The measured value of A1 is 0.06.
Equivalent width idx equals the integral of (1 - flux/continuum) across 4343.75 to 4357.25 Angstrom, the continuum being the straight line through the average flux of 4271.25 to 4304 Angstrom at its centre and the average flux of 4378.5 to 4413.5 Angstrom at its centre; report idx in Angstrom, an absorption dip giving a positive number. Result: -1.34 Angstrom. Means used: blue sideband 6.79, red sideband 8.56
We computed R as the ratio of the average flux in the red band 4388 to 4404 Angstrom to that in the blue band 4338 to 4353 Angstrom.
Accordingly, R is 1.09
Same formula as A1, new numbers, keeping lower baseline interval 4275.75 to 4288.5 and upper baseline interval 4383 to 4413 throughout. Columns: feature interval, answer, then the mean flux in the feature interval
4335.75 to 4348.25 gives 0.001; 7.9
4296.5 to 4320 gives 0.143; 6.61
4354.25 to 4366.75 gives -0.137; 9.22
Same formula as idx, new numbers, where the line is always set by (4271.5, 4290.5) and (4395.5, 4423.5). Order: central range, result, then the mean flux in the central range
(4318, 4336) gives -2.12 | 8.43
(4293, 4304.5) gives 0.47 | 6.77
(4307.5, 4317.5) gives 1.11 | 6.5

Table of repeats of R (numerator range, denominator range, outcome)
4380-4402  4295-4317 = 1.34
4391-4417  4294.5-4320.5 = 1.31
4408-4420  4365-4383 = 1.05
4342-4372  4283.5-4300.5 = 1.32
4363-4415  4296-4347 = 1.17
